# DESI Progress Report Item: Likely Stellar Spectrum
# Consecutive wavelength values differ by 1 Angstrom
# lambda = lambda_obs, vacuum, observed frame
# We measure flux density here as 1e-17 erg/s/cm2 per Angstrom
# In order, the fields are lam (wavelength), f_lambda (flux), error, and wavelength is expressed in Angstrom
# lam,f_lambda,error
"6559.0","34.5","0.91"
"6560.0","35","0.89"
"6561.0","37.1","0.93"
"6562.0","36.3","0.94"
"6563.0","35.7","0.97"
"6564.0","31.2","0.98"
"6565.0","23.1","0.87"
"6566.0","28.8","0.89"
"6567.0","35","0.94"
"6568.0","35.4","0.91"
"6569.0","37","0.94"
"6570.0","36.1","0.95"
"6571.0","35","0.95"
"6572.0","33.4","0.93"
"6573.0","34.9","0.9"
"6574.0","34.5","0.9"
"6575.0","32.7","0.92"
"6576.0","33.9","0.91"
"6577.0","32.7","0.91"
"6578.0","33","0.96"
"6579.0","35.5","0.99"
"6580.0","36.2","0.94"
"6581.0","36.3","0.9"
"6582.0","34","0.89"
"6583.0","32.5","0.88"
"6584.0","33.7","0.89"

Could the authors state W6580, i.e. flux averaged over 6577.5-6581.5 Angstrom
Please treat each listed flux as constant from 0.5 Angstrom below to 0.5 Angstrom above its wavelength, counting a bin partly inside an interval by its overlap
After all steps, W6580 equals 35.2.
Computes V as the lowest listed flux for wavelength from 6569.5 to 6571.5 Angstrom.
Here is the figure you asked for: 35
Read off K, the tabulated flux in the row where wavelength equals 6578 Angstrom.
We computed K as 33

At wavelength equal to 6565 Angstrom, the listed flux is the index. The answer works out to 23.1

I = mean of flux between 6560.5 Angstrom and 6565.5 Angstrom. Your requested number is 32.7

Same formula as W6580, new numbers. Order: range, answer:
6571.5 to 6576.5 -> 33.9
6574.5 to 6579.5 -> 33.6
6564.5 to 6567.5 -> 29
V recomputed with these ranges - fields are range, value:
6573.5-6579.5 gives 32.7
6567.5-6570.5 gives 35.4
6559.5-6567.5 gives 23.1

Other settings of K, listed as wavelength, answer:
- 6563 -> 35.7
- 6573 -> 34.9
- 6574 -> 34.5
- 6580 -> 36.2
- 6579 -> 35.5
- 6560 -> 35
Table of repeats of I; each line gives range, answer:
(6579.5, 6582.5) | 35.5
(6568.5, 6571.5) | 36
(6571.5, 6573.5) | 34.1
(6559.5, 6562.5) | 36.1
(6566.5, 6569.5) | 35.8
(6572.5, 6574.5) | 34.7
